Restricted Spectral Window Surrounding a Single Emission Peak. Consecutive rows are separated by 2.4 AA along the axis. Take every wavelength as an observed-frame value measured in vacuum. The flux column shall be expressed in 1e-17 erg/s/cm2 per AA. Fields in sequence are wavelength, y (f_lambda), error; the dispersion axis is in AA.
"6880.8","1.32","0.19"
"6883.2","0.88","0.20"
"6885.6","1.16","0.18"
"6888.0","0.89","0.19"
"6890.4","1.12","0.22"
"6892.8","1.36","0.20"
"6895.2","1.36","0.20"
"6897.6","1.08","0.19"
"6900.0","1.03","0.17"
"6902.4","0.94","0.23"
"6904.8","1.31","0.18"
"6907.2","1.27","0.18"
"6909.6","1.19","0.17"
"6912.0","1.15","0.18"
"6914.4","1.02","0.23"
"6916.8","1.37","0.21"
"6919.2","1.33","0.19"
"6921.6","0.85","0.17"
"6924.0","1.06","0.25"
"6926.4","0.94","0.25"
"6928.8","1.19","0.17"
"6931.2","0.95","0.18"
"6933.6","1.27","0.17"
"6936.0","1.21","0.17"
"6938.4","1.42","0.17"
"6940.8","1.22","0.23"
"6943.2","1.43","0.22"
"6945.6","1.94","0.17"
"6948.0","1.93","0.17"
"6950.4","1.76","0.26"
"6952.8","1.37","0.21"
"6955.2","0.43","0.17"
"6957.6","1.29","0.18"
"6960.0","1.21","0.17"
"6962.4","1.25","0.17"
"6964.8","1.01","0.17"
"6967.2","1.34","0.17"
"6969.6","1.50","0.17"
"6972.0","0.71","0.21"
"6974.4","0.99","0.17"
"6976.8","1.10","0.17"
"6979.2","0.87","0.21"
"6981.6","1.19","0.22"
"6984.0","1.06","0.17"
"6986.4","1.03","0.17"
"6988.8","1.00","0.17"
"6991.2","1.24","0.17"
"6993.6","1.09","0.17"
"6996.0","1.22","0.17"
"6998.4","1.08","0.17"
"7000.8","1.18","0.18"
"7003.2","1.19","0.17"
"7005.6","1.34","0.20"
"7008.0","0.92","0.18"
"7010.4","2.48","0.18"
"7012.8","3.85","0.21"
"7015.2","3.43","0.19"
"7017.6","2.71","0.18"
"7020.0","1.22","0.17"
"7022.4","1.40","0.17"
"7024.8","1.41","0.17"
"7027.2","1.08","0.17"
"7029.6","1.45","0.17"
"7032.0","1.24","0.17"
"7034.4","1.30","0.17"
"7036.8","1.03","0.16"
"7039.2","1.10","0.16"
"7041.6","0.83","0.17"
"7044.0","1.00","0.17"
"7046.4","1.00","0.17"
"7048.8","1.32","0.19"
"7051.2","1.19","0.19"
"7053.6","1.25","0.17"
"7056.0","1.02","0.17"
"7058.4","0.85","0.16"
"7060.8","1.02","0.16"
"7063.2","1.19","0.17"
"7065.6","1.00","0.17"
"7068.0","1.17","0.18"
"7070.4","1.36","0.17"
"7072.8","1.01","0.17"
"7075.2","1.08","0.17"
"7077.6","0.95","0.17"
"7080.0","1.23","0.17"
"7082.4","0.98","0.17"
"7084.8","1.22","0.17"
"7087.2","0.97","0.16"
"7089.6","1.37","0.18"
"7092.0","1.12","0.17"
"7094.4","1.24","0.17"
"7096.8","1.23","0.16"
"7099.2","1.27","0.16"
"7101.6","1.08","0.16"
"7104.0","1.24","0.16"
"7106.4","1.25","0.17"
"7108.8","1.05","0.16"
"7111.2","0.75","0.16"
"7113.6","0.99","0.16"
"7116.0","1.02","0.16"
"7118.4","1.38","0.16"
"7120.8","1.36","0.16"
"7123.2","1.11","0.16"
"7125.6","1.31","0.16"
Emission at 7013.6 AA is [O III] 5007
